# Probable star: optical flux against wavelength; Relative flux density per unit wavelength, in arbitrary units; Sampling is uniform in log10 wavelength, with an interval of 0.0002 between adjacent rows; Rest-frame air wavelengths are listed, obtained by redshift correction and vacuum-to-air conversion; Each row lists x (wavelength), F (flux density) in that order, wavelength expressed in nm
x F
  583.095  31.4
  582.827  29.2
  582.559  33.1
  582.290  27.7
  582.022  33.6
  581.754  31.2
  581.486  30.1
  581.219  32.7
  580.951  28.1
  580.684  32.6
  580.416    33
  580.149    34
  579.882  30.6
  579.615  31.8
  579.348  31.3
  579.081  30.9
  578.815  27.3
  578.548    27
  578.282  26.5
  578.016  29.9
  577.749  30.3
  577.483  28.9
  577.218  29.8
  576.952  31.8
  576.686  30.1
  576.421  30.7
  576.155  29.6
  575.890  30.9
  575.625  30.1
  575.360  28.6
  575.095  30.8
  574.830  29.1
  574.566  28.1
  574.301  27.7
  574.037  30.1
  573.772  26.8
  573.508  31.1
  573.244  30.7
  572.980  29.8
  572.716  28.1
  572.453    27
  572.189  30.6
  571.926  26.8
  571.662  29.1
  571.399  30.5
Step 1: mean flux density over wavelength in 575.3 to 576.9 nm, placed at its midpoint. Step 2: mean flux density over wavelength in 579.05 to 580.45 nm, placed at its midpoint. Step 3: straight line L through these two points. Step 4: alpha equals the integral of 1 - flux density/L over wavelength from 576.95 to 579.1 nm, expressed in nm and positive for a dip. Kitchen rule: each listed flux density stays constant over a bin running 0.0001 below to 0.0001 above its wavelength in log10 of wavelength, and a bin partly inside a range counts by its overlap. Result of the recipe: 0.151 nm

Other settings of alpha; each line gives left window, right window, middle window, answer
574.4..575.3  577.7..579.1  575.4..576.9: -0.07 nm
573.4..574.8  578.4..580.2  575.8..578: -0.05 nm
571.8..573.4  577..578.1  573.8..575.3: 0.02 nm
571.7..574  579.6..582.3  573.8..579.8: 0.13 nm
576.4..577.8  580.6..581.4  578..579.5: 0.09 nm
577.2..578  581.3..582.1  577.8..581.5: 0.03 nm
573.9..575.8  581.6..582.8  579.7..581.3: -0.06 nm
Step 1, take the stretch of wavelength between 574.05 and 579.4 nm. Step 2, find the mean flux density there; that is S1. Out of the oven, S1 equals 29.5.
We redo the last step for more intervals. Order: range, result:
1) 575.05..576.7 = 30.1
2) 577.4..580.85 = 30.3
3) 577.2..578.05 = 29.7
